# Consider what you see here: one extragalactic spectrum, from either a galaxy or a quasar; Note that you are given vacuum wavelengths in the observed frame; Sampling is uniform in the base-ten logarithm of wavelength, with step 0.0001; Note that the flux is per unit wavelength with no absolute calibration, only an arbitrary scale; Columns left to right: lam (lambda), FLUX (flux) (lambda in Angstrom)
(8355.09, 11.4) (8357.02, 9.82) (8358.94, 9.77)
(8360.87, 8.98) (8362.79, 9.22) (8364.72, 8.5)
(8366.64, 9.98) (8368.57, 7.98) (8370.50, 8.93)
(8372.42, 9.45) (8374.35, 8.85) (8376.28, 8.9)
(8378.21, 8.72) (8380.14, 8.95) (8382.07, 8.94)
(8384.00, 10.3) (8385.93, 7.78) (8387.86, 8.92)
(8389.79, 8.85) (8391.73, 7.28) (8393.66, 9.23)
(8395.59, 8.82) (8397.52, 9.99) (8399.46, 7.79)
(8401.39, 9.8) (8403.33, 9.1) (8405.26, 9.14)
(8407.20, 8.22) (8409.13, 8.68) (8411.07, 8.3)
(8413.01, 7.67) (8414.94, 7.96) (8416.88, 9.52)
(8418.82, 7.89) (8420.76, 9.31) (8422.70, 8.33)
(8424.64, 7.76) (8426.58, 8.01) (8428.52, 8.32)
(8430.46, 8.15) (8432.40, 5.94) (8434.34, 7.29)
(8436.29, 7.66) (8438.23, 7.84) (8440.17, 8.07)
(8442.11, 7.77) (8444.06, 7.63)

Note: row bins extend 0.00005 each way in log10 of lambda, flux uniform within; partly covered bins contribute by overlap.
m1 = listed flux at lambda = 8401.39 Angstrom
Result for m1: 9.8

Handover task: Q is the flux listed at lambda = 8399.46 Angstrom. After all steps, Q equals 7.79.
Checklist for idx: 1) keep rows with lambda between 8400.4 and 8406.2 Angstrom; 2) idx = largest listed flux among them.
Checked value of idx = 9.8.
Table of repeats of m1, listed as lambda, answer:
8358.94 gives 9.77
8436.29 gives 7.66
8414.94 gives 7.96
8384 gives 10.3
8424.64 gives 7.76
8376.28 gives 8.9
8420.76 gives 9.31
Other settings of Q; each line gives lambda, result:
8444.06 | 7.63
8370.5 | 8.93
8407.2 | 8.22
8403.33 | 9.1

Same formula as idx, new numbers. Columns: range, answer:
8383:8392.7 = 10.3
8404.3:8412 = 9.14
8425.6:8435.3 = 8.32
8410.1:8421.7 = 9.52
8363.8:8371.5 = 9.98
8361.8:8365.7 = 9.22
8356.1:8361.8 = 9.82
